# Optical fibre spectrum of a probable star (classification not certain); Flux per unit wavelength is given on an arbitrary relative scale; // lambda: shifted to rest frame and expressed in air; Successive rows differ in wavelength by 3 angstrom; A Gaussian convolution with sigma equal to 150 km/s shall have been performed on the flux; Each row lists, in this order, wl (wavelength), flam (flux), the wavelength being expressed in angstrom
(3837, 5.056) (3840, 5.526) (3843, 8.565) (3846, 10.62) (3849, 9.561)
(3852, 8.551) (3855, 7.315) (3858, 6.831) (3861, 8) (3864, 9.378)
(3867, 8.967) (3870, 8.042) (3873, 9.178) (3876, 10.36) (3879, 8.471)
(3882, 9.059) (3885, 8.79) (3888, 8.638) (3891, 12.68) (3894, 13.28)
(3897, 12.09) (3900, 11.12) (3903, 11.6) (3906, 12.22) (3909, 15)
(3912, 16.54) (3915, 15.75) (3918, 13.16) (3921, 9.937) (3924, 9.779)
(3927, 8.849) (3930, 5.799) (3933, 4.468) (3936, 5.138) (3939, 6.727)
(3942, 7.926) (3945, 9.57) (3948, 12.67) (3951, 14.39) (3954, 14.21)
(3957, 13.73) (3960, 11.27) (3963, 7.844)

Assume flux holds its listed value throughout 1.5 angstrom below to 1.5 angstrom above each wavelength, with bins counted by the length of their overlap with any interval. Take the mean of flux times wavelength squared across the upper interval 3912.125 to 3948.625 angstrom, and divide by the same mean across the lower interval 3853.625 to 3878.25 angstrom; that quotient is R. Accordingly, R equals 1.13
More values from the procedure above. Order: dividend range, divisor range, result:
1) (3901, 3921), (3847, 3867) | 1.68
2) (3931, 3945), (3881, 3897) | 0.62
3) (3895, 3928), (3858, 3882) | 1.44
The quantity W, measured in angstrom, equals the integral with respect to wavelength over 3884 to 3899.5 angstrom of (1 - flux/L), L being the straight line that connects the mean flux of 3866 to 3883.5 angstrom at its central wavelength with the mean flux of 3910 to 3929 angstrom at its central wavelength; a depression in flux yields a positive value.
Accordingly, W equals -1.4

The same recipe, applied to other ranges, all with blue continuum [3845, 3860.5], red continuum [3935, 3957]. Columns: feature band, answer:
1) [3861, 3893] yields -1.3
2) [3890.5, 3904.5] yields -4.0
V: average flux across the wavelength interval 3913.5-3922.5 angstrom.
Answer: 12.9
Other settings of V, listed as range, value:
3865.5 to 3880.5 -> 9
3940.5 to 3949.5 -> 10.1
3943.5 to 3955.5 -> 12.7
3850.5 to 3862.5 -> 7.67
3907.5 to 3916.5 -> 15.8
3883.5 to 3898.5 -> 11.1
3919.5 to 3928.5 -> 9.52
